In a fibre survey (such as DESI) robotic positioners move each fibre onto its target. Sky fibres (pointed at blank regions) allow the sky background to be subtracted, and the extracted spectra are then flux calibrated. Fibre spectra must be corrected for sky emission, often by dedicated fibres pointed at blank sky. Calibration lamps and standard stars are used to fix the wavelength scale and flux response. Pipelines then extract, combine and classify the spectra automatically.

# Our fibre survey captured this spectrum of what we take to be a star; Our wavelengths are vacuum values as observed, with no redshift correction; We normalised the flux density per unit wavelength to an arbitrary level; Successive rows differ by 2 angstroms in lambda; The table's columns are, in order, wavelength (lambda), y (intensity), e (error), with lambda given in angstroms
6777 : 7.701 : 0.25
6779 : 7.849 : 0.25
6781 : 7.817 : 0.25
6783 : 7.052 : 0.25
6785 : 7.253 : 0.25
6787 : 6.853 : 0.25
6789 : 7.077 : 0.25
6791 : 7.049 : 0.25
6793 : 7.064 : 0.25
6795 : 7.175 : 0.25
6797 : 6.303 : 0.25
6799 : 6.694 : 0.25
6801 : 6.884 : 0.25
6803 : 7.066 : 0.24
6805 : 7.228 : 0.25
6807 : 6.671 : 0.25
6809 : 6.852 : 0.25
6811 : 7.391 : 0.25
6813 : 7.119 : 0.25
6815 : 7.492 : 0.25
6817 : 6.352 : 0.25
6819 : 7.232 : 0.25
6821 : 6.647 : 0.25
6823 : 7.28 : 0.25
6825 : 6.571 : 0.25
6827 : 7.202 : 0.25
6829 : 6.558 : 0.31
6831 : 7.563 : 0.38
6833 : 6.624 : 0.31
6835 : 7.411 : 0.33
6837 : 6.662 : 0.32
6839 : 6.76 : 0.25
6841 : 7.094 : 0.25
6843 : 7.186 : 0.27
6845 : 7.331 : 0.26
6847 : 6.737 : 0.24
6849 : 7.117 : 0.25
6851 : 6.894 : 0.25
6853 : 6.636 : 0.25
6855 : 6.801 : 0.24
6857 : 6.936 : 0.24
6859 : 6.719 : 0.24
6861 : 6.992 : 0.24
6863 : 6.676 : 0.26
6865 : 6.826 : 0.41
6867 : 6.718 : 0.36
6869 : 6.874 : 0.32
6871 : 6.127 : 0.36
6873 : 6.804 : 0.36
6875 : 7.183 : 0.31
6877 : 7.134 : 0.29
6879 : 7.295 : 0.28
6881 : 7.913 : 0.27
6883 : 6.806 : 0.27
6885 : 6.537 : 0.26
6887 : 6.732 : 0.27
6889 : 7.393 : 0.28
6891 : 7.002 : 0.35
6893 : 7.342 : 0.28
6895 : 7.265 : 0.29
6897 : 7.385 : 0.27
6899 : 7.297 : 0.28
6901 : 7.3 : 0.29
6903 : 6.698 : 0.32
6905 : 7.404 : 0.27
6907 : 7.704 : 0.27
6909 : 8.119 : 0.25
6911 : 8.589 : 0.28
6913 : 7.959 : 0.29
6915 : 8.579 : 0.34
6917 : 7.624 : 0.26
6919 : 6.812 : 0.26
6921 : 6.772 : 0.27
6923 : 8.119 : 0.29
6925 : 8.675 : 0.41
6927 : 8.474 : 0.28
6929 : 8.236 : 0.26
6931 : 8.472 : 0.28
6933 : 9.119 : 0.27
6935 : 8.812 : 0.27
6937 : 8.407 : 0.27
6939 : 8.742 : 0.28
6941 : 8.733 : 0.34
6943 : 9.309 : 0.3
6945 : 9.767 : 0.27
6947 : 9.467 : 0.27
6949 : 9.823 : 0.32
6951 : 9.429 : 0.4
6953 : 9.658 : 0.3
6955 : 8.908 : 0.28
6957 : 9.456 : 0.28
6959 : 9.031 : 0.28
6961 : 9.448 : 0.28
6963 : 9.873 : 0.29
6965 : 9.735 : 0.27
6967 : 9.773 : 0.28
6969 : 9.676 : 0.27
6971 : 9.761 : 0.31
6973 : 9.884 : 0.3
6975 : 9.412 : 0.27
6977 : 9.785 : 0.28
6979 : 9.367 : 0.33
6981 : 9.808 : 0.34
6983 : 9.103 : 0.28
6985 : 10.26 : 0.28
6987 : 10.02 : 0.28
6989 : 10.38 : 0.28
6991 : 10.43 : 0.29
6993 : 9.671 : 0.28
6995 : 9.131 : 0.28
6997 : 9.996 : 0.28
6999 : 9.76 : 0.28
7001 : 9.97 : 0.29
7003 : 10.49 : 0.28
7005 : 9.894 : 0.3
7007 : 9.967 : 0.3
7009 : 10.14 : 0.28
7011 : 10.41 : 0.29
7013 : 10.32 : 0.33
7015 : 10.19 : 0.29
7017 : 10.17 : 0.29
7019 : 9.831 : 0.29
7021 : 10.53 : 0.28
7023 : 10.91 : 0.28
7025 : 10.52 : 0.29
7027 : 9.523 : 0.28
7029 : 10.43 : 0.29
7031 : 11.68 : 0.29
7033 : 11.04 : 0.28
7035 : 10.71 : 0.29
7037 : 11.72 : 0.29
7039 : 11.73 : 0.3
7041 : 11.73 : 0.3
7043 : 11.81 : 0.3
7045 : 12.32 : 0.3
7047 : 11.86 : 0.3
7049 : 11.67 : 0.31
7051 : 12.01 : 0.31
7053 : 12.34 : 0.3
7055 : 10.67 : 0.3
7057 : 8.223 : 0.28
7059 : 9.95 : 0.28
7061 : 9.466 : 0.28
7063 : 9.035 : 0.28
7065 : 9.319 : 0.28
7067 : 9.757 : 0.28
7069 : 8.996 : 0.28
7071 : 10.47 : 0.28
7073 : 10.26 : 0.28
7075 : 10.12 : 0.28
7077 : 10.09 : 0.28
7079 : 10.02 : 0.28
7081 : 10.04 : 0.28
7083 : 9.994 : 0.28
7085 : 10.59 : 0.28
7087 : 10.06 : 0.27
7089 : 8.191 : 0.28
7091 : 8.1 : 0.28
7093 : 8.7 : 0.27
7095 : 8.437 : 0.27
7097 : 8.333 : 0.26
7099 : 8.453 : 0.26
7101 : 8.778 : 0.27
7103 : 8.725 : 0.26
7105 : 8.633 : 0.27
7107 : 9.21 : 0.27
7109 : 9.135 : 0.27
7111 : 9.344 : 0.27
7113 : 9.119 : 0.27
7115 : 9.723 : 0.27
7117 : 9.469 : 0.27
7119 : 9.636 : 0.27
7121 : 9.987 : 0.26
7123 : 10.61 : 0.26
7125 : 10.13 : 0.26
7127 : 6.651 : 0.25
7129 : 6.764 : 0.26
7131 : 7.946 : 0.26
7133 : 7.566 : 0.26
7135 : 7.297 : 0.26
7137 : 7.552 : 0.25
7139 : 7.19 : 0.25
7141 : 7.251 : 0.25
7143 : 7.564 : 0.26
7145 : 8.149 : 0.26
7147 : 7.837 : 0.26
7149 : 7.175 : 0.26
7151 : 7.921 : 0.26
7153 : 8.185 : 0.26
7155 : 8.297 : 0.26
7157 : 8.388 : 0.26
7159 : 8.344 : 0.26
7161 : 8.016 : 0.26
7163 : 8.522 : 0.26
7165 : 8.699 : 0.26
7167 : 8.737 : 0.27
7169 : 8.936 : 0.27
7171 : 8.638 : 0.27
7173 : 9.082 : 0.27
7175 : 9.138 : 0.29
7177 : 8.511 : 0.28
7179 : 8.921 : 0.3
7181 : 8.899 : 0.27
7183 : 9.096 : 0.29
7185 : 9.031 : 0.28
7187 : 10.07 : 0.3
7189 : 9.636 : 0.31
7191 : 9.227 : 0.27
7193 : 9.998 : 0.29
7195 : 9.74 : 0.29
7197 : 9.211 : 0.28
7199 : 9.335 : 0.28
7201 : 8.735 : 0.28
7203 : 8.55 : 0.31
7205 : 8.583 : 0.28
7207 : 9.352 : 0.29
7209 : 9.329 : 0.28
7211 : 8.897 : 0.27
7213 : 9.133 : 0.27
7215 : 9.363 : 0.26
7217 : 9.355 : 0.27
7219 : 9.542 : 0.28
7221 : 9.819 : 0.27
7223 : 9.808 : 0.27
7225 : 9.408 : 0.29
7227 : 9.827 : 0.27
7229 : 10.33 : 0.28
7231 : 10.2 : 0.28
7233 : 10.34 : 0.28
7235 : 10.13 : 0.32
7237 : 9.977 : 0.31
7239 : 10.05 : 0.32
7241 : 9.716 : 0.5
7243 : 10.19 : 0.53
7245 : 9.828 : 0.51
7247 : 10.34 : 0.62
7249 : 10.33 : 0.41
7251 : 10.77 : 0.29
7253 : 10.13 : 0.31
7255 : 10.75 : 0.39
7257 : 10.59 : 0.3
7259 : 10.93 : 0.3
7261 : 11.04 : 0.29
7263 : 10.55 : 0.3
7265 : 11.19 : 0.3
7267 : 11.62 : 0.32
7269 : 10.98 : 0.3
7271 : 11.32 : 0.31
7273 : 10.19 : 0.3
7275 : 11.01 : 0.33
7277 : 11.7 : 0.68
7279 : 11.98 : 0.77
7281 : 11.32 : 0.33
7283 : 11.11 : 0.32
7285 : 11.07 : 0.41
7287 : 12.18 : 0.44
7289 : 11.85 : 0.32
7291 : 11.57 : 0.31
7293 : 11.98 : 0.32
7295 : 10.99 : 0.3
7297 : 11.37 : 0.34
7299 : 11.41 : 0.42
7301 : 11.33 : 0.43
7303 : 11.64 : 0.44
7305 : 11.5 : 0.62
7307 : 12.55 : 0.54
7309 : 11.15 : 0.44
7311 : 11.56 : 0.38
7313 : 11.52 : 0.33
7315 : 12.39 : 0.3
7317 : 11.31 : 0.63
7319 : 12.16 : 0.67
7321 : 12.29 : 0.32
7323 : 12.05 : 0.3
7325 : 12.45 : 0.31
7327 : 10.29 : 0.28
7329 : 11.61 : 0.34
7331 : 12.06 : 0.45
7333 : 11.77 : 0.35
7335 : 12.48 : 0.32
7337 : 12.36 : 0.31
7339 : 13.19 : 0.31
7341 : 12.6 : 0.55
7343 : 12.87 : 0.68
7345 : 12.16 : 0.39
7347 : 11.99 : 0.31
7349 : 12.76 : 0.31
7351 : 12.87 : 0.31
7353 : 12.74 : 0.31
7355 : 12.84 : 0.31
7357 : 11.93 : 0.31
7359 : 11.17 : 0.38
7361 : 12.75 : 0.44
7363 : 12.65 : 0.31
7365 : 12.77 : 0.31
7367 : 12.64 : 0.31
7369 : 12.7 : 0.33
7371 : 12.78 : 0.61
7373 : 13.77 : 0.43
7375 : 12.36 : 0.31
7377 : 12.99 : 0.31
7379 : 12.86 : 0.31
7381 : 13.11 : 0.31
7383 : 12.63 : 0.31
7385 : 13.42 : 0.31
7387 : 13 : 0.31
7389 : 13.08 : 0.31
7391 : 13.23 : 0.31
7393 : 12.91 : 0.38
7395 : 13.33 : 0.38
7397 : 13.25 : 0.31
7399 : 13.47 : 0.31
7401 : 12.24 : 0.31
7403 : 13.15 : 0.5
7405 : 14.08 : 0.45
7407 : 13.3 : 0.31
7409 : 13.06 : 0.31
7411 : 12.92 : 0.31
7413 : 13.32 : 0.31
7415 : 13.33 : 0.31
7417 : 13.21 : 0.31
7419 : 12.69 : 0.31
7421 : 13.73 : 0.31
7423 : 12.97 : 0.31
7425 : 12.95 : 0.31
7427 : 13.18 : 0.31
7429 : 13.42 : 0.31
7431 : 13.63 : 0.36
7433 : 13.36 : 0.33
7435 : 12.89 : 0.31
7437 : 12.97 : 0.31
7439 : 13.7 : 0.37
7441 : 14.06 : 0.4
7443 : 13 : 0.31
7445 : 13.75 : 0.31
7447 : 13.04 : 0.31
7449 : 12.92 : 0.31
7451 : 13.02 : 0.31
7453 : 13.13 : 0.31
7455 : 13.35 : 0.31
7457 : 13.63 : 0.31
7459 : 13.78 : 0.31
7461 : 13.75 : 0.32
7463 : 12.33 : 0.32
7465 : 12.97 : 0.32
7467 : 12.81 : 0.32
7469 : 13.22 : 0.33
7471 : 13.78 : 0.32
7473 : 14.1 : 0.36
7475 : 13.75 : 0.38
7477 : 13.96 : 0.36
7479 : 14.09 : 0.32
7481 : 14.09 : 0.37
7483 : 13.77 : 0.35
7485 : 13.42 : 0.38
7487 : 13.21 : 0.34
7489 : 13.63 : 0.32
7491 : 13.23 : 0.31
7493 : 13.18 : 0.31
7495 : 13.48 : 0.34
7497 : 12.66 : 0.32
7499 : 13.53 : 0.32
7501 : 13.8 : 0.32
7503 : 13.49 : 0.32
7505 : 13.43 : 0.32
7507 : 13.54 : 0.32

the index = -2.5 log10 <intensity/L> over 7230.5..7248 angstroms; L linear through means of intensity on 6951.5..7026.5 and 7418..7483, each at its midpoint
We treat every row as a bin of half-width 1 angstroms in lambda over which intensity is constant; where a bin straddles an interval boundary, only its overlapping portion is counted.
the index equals 0.169 mag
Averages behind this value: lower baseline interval 9.88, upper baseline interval 13.4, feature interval 10.1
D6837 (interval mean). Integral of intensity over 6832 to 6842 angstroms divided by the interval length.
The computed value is 6.91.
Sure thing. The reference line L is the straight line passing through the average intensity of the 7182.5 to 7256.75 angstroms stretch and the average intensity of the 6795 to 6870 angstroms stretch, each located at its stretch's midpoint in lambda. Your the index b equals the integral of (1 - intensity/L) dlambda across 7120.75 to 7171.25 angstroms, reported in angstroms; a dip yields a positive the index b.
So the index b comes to 5.7 angstroms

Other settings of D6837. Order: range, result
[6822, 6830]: 6.9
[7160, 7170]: 8.58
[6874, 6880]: 7.2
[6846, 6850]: 6.93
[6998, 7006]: 10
